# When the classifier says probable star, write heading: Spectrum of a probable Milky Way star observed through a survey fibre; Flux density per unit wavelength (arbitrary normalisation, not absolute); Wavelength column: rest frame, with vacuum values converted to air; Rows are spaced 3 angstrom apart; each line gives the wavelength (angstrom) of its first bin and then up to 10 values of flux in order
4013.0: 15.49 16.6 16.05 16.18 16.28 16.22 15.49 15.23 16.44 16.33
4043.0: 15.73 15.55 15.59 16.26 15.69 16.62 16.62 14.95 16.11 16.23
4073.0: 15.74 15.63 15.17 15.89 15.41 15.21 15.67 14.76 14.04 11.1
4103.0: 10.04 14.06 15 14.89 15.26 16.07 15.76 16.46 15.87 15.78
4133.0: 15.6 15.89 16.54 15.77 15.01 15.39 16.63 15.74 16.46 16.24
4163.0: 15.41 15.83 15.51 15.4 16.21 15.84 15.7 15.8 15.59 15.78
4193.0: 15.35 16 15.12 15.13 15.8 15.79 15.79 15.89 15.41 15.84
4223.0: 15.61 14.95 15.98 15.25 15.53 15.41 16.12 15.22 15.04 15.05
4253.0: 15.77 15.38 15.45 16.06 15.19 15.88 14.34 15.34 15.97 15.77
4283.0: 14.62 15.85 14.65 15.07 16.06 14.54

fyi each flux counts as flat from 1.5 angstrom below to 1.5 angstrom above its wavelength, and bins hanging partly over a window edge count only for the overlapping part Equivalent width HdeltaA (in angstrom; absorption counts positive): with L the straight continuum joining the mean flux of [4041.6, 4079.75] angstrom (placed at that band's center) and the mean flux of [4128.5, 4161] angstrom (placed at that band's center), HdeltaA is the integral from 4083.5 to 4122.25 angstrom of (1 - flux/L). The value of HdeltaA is 3.6 angstrom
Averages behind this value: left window 15.9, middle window 14.4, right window 15.9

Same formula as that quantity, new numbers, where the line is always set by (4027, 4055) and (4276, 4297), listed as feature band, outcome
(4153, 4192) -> -0.49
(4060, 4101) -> 1.48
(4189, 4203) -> 0.08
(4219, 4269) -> -0.11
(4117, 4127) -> -0.23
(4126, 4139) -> -0.15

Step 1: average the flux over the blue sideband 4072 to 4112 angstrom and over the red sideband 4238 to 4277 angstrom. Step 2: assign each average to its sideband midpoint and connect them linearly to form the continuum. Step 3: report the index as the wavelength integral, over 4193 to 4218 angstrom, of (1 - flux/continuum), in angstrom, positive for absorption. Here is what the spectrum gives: -0.81 angstrom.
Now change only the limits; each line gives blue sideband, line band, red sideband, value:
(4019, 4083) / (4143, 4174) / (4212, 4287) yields -0.2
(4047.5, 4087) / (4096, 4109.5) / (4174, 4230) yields 2.7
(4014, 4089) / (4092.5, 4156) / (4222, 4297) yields 2.7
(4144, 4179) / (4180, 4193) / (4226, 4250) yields 0.0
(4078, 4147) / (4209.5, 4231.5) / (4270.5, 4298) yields -0.6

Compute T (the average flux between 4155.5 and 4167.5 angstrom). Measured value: 16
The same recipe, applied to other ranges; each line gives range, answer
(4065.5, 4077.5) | 15.9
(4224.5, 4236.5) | 15.4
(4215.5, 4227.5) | 15.5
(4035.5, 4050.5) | 15.9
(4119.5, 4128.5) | 16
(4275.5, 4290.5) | 15.4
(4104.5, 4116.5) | 14.8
